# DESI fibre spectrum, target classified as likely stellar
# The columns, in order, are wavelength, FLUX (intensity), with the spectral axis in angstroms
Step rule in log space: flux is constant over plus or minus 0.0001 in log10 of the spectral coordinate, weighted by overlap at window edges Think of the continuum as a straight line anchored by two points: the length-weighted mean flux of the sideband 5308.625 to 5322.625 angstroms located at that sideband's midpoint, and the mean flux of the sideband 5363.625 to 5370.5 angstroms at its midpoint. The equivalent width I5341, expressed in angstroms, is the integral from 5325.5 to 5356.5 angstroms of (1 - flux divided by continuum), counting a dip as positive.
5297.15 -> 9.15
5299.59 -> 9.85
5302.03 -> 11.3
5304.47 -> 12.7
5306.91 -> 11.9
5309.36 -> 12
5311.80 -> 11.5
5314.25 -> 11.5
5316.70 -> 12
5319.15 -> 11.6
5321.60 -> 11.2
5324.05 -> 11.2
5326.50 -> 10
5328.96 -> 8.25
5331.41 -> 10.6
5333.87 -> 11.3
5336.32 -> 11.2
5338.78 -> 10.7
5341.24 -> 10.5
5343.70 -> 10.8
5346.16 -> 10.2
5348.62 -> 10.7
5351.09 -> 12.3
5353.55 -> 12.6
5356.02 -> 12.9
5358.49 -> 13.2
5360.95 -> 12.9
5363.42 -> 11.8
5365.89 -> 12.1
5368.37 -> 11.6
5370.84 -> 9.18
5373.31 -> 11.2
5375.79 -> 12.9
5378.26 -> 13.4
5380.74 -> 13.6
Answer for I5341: 1.79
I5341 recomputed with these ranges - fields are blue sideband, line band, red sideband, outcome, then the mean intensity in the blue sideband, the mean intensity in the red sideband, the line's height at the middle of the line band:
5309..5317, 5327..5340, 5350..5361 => 2.0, 11.7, 12.8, 12.2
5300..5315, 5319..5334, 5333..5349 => 1.0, 11.7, 10.8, 11.2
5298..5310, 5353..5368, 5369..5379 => -1.2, 11.5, 11.6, 11.6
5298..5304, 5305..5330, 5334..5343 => -0.9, 10.8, 10.9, 10.8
